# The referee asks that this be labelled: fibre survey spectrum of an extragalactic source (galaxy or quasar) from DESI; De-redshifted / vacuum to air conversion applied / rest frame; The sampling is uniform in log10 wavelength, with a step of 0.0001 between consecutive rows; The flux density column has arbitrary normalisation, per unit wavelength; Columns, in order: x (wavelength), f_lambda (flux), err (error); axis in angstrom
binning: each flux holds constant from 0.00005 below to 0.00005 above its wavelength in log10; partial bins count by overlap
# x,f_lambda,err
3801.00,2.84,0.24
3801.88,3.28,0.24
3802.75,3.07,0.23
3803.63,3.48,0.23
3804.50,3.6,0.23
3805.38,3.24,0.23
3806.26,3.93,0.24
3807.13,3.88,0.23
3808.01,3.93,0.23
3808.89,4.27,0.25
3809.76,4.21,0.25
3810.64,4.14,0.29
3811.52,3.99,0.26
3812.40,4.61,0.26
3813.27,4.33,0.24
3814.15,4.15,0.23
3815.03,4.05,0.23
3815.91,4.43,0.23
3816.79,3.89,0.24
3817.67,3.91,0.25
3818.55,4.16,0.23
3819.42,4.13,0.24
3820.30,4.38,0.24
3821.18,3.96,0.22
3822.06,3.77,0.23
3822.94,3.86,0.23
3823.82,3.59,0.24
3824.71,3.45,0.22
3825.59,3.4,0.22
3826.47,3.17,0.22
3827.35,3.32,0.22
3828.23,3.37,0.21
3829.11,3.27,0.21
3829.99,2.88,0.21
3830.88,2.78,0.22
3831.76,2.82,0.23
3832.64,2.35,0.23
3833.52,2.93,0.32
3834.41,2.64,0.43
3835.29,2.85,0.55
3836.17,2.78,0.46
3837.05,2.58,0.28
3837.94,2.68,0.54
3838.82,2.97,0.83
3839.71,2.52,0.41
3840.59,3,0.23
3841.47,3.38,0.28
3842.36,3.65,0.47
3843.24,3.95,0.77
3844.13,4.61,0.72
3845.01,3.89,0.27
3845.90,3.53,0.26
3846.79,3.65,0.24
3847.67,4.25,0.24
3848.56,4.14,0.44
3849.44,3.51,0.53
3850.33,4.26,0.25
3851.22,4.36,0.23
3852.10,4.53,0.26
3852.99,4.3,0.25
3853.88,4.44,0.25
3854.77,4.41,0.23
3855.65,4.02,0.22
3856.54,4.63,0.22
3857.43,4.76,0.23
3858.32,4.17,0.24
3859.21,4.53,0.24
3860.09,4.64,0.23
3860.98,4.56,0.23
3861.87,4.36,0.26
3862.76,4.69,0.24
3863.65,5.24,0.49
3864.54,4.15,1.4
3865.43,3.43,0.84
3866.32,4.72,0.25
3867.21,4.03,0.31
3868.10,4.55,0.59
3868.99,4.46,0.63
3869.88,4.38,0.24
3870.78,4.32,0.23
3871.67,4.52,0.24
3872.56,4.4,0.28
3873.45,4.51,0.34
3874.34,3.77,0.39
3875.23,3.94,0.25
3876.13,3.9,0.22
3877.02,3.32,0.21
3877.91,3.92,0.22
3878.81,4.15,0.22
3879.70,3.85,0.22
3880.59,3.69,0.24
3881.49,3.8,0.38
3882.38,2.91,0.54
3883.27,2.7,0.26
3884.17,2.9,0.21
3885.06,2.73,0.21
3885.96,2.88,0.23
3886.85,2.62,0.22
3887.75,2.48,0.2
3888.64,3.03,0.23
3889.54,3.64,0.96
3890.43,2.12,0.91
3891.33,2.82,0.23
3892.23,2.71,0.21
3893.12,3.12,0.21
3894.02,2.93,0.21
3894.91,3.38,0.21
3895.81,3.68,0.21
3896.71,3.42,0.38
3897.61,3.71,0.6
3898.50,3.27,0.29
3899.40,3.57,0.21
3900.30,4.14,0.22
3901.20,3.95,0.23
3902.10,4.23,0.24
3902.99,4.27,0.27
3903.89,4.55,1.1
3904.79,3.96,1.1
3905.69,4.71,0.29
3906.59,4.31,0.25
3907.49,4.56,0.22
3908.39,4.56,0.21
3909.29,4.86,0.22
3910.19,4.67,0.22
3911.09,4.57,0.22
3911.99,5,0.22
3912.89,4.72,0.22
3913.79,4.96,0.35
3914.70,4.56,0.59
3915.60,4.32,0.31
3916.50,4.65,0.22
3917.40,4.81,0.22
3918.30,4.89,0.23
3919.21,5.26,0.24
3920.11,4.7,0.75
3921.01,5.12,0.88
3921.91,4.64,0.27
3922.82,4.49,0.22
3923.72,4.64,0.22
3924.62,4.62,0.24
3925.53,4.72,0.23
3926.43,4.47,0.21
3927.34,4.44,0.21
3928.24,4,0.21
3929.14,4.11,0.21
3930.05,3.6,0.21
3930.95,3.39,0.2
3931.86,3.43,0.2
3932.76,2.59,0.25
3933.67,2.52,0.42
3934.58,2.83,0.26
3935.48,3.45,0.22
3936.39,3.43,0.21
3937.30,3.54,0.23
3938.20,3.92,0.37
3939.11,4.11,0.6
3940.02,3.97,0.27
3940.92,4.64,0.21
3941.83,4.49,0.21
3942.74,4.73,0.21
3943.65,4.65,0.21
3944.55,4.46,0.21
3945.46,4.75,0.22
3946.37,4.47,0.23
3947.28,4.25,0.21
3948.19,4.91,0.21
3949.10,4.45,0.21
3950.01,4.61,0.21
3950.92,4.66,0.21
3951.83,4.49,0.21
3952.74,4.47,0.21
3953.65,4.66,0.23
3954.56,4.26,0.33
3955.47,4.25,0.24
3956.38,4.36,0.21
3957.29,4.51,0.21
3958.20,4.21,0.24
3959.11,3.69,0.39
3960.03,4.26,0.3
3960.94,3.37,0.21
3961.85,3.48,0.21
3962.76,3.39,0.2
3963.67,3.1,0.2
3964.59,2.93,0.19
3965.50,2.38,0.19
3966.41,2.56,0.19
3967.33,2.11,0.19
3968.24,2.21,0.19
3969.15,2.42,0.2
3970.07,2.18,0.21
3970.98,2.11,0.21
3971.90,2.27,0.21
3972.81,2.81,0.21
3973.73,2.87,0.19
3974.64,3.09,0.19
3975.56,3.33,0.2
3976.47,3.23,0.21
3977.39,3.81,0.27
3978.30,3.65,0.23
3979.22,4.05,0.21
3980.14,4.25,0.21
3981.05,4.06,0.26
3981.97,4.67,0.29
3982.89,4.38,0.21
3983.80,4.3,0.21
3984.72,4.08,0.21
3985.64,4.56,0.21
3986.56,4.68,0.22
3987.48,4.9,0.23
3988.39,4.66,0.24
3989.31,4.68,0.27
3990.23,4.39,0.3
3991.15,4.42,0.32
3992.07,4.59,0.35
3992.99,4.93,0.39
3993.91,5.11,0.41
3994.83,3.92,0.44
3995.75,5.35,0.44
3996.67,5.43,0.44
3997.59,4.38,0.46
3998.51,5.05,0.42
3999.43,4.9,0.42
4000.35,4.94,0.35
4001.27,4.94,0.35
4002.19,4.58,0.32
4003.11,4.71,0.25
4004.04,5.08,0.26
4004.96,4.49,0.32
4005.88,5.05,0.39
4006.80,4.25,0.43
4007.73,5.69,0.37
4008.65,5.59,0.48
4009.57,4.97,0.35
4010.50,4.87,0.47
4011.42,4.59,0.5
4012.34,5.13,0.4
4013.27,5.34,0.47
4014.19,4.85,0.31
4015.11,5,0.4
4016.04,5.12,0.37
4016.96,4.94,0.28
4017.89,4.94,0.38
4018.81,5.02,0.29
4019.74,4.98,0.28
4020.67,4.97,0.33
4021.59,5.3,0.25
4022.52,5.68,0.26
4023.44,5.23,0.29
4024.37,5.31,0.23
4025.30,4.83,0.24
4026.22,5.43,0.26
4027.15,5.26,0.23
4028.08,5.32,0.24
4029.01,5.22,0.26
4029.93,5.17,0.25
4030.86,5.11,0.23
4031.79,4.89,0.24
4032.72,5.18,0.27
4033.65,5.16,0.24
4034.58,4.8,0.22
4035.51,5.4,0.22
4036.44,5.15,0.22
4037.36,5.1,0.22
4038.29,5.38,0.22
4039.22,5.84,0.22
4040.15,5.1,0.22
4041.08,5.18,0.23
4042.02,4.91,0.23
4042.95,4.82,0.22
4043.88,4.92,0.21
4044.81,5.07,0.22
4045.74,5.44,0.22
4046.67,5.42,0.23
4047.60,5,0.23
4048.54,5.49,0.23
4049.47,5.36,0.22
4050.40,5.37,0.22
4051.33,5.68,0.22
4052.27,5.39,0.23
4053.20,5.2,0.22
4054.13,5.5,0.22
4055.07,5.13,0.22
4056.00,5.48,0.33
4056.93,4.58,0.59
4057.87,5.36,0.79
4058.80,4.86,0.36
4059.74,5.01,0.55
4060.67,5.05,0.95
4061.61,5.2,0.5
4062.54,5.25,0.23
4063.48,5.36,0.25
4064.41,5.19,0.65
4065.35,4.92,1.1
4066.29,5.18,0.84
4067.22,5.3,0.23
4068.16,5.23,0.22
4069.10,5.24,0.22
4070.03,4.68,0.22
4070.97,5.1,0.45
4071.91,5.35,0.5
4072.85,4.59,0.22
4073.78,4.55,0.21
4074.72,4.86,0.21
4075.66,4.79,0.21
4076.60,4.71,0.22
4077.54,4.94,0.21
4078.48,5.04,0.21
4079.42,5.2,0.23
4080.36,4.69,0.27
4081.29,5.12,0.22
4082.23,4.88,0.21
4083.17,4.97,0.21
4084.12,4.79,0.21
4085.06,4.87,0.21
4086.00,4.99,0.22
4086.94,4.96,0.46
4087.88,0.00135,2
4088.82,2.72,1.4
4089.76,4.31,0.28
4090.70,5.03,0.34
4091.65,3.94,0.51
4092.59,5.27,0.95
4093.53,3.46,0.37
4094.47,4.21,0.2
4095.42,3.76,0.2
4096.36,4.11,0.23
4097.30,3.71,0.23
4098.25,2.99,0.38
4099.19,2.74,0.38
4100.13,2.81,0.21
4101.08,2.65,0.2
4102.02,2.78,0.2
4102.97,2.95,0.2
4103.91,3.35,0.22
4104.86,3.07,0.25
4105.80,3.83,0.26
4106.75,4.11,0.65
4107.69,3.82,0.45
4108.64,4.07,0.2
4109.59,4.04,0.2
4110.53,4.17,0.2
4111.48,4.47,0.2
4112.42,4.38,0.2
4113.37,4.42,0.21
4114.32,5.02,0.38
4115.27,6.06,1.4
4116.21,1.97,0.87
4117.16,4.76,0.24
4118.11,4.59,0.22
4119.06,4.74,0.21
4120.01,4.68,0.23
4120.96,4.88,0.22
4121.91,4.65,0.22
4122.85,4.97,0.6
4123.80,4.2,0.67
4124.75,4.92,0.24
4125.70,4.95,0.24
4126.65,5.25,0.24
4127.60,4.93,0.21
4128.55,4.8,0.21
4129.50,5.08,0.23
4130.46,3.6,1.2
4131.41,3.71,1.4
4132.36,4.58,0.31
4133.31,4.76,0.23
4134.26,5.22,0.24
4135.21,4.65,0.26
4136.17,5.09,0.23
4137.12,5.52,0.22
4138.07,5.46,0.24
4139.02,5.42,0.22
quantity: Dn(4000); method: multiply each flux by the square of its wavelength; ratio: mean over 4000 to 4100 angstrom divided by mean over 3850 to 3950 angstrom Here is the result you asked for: 1.30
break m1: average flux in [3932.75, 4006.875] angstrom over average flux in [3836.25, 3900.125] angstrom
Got 1.1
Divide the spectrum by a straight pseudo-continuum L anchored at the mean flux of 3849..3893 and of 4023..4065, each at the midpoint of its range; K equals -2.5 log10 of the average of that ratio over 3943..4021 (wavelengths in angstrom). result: 0.117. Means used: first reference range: 3.89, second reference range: 5.2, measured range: 4.25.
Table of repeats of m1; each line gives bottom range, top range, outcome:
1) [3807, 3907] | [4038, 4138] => 1.23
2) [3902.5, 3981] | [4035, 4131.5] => 1.16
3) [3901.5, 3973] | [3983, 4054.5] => 1.24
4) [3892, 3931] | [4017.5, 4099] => 1.15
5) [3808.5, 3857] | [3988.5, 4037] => 1.35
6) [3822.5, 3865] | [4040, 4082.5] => 1.38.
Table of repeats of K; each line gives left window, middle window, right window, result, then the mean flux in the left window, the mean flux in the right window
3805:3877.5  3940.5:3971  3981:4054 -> 0.19 mag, 3.87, 5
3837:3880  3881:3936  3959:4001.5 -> 0.03 mag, 4.07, 3.85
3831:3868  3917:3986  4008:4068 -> 0.17 mag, 3.83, 5.17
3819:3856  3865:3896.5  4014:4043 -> 0.10 mag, 3.53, 5.15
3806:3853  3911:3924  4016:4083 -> -0.13 mag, 3.65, 5.13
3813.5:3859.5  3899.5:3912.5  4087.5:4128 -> -0.18 mag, 3.67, 4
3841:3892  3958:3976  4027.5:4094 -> 0.46 mag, 3.91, 4.95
